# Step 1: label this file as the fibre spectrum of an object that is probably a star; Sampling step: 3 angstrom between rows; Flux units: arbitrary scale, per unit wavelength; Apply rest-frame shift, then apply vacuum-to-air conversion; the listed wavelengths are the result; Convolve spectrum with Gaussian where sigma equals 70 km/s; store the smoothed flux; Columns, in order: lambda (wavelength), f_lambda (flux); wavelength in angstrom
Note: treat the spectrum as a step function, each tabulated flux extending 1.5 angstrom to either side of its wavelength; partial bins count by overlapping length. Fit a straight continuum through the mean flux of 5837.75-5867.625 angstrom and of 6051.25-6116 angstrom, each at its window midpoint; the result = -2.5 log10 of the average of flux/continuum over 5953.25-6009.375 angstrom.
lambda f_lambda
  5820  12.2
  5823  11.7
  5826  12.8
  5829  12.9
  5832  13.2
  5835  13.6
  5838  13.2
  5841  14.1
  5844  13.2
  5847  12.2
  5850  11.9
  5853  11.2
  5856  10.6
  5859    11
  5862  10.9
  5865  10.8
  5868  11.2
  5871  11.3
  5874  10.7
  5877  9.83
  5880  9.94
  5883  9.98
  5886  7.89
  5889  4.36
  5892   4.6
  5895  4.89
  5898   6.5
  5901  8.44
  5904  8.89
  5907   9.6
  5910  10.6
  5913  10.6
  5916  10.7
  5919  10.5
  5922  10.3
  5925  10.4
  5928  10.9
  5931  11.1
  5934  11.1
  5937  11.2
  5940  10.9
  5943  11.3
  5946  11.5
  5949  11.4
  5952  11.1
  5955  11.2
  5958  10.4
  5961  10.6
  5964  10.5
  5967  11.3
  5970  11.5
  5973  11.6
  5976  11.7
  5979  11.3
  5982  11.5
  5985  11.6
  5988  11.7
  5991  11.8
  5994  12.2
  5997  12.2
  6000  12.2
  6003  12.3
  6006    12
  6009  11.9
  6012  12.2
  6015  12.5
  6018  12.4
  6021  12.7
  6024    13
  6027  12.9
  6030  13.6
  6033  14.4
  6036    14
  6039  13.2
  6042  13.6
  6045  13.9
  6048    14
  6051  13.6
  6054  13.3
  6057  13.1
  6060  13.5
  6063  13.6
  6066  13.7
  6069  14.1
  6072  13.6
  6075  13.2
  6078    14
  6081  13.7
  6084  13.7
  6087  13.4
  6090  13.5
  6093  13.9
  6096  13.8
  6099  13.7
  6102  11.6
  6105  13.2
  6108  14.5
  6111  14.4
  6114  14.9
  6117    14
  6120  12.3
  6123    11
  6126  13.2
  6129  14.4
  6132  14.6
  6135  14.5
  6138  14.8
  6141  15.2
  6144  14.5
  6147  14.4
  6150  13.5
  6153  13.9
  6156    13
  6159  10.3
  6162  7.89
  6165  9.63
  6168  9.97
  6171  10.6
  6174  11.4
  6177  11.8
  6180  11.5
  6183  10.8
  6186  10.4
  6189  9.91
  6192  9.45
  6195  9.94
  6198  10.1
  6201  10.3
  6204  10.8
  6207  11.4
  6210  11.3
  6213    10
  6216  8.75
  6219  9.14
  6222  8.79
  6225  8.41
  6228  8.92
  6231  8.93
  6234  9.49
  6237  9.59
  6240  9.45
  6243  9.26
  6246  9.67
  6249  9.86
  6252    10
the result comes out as 0.116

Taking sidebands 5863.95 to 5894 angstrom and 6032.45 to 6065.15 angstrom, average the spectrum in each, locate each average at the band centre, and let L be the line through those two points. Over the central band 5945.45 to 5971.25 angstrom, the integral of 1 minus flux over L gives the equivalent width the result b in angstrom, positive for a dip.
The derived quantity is 0.2 angstrom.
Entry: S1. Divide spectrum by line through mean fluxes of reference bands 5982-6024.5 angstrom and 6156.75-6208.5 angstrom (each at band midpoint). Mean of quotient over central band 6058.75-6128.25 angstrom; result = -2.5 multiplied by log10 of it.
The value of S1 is -0.20 mag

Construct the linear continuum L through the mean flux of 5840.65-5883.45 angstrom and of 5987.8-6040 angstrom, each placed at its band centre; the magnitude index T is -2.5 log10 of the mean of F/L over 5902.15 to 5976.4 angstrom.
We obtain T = 0.11 mag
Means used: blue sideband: 11.2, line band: 10.8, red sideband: 12.6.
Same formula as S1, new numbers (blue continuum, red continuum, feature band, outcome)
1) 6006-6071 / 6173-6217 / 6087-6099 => -0.11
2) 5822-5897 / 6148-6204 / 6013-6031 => -0.19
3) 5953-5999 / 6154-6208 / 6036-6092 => -0.23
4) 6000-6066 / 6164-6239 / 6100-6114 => -0.16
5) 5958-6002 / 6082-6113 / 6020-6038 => -0.09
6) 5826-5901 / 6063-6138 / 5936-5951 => 0.02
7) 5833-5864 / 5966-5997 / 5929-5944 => 0.07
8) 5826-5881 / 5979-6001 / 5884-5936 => 0.30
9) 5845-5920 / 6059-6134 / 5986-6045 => -0.05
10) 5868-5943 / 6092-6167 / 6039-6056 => -0.15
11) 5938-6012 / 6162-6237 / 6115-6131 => -0.24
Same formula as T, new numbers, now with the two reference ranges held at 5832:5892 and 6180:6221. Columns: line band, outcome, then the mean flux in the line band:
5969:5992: -0.095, 11.6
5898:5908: 0.247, 8.57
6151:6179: -0.074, 11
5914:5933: 0.007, 10.7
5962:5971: -0.041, 11.1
